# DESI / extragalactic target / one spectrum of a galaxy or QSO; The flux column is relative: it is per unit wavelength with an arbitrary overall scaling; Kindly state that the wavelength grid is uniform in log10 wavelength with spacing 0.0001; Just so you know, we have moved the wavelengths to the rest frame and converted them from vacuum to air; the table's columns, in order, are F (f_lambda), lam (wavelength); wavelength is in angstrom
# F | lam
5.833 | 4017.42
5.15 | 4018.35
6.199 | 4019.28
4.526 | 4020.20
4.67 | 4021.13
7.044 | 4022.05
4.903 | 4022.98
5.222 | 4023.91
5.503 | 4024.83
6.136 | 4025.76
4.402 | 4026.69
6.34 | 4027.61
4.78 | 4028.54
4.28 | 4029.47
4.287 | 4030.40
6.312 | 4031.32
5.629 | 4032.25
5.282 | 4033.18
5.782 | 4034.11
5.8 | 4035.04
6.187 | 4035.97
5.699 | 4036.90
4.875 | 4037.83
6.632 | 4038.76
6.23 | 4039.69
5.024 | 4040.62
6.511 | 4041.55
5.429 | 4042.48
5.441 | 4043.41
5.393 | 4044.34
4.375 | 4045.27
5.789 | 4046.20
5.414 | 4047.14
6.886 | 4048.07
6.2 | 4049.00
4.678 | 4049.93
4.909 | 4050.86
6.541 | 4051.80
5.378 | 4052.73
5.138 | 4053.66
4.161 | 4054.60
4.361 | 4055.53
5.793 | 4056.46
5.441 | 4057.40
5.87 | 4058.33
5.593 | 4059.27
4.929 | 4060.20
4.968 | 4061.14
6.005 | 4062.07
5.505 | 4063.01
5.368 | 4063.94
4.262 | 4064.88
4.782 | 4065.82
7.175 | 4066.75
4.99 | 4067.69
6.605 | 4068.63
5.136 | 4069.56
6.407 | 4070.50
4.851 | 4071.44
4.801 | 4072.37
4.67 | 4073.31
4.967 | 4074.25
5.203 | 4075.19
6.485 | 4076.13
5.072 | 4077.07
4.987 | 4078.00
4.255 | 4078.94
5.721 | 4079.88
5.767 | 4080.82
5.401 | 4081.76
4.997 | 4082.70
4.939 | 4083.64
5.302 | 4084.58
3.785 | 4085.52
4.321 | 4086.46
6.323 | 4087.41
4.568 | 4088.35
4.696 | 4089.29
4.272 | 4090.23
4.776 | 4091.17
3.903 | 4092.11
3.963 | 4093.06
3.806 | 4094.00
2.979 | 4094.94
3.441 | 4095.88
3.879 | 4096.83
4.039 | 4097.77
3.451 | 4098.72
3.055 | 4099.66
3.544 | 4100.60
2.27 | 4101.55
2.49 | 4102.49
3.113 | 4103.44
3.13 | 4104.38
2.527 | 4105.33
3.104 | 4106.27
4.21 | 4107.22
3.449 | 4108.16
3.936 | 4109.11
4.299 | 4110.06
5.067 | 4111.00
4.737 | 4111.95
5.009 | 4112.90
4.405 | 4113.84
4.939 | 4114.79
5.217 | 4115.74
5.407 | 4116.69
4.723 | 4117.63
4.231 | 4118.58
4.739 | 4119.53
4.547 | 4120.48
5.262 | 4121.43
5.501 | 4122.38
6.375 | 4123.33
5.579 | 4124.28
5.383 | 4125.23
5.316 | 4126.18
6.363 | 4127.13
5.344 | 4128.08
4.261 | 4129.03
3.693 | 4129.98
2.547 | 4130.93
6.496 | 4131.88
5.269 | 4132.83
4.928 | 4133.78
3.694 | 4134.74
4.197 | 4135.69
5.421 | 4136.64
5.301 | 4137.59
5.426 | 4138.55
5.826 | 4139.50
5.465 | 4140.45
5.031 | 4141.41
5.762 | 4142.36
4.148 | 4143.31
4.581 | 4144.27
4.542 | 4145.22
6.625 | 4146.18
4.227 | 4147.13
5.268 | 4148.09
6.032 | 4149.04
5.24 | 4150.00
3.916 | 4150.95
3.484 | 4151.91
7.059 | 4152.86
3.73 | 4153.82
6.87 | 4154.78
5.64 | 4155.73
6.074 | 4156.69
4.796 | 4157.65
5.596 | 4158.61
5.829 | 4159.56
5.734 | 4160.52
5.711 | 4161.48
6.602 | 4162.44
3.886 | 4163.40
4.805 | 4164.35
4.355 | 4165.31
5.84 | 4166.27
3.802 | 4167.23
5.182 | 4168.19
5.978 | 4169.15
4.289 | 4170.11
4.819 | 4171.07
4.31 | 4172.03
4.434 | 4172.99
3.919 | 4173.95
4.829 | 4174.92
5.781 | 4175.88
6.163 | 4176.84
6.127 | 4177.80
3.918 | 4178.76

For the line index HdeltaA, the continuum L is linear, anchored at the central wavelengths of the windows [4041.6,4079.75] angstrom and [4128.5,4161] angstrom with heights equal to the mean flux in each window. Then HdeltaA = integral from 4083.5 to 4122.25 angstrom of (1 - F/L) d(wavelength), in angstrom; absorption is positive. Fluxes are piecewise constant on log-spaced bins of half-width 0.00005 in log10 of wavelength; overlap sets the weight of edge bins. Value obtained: 8.0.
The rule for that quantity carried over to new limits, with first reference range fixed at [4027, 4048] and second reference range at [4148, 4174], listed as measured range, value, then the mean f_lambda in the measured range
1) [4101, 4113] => 3.9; 3.6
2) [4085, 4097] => 2.6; 4.22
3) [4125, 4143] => 0.7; 5.03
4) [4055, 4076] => 0.3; 5.36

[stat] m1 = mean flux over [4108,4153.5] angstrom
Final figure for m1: 4.97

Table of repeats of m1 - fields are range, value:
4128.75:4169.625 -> 5.1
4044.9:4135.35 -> 4.79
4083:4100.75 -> 4.18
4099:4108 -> 3.07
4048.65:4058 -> 5.26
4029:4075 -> 5.44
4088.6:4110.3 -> 3.58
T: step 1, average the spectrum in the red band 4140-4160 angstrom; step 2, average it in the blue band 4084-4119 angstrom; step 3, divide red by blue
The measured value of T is 1.29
